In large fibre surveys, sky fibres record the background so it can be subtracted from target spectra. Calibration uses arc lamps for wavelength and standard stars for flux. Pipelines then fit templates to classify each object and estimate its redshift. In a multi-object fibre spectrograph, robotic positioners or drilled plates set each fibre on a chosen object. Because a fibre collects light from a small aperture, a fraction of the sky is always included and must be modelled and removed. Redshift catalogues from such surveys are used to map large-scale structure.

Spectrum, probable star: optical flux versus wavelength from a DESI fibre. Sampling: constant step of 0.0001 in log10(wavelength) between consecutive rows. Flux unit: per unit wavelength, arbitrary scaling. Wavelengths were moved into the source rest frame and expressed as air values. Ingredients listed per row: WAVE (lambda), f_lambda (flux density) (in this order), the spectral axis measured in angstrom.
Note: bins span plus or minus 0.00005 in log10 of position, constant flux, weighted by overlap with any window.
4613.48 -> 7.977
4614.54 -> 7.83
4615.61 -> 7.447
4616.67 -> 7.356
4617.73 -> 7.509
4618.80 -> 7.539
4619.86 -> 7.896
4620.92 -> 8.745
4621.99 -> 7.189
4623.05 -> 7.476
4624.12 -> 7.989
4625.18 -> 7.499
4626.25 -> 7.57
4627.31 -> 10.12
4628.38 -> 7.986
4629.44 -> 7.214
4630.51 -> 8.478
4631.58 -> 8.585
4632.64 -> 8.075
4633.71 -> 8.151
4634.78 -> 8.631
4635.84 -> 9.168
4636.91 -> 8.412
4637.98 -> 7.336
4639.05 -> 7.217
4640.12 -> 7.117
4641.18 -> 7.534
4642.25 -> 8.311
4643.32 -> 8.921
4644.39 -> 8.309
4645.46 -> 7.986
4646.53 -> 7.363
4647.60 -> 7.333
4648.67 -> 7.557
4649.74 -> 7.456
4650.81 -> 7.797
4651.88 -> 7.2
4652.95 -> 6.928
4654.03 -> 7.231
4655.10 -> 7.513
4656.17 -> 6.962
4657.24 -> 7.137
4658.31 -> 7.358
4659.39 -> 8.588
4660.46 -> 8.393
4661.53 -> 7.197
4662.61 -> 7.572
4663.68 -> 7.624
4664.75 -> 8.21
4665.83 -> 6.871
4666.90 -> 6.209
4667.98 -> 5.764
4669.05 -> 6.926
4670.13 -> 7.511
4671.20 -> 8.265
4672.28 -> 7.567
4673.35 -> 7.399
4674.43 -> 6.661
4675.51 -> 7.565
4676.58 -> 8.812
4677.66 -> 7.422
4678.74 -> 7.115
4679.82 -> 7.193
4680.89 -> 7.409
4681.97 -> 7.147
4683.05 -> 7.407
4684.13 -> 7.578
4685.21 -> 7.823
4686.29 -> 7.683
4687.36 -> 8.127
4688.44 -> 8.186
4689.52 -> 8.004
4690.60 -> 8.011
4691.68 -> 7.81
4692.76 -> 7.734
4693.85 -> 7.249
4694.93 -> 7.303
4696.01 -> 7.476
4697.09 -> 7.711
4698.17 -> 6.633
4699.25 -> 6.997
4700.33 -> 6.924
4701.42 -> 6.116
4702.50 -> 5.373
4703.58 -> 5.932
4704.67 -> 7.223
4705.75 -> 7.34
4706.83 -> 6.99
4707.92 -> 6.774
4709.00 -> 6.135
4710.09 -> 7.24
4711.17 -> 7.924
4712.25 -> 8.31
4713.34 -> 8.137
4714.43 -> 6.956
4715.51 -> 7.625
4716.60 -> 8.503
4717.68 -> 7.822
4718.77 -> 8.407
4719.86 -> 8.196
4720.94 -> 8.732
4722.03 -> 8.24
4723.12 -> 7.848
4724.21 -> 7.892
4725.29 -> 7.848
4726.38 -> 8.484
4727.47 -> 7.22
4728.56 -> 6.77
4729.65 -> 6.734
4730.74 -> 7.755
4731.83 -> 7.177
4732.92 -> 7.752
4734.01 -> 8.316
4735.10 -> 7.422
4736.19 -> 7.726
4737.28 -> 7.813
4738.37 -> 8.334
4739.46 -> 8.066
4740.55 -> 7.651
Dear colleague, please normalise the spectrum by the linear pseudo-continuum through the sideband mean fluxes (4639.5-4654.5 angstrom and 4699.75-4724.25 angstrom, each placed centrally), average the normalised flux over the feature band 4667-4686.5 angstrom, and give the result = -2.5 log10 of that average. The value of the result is 0.024 mag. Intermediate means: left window 7.64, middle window 7.37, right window 7.41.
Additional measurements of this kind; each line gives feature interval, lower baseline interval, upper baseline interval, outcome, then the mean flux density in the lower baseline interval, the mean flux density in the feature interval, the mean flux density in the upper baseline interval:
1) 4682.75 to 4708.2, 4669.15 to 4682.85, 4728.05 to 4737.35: 0.03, 7.48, 7.27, 7.48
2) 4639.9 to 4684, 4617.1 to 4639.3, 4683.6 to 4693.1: 0.07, 8.04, 7.49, 7.89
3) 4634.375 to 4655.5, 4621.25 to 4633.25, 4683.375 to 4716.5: 0.01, 8.03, 7.76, 7.33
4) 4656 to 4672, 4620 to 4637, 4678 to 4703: 0.05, 8.19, 7.38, 7.35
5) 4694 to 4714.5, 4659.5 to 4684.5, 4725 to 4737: 0.07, 7.4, 7.03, 7.56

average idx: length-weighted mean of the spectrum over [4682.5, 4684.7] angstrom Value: 7.48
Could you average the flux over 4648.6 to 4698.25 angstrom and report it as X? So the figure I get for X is 7.48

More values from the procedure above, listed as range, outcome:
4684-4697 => 7.75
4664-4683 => 7.3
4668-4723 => 7.46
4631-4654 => 7.86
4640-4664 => 7.64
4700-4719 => 7.19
